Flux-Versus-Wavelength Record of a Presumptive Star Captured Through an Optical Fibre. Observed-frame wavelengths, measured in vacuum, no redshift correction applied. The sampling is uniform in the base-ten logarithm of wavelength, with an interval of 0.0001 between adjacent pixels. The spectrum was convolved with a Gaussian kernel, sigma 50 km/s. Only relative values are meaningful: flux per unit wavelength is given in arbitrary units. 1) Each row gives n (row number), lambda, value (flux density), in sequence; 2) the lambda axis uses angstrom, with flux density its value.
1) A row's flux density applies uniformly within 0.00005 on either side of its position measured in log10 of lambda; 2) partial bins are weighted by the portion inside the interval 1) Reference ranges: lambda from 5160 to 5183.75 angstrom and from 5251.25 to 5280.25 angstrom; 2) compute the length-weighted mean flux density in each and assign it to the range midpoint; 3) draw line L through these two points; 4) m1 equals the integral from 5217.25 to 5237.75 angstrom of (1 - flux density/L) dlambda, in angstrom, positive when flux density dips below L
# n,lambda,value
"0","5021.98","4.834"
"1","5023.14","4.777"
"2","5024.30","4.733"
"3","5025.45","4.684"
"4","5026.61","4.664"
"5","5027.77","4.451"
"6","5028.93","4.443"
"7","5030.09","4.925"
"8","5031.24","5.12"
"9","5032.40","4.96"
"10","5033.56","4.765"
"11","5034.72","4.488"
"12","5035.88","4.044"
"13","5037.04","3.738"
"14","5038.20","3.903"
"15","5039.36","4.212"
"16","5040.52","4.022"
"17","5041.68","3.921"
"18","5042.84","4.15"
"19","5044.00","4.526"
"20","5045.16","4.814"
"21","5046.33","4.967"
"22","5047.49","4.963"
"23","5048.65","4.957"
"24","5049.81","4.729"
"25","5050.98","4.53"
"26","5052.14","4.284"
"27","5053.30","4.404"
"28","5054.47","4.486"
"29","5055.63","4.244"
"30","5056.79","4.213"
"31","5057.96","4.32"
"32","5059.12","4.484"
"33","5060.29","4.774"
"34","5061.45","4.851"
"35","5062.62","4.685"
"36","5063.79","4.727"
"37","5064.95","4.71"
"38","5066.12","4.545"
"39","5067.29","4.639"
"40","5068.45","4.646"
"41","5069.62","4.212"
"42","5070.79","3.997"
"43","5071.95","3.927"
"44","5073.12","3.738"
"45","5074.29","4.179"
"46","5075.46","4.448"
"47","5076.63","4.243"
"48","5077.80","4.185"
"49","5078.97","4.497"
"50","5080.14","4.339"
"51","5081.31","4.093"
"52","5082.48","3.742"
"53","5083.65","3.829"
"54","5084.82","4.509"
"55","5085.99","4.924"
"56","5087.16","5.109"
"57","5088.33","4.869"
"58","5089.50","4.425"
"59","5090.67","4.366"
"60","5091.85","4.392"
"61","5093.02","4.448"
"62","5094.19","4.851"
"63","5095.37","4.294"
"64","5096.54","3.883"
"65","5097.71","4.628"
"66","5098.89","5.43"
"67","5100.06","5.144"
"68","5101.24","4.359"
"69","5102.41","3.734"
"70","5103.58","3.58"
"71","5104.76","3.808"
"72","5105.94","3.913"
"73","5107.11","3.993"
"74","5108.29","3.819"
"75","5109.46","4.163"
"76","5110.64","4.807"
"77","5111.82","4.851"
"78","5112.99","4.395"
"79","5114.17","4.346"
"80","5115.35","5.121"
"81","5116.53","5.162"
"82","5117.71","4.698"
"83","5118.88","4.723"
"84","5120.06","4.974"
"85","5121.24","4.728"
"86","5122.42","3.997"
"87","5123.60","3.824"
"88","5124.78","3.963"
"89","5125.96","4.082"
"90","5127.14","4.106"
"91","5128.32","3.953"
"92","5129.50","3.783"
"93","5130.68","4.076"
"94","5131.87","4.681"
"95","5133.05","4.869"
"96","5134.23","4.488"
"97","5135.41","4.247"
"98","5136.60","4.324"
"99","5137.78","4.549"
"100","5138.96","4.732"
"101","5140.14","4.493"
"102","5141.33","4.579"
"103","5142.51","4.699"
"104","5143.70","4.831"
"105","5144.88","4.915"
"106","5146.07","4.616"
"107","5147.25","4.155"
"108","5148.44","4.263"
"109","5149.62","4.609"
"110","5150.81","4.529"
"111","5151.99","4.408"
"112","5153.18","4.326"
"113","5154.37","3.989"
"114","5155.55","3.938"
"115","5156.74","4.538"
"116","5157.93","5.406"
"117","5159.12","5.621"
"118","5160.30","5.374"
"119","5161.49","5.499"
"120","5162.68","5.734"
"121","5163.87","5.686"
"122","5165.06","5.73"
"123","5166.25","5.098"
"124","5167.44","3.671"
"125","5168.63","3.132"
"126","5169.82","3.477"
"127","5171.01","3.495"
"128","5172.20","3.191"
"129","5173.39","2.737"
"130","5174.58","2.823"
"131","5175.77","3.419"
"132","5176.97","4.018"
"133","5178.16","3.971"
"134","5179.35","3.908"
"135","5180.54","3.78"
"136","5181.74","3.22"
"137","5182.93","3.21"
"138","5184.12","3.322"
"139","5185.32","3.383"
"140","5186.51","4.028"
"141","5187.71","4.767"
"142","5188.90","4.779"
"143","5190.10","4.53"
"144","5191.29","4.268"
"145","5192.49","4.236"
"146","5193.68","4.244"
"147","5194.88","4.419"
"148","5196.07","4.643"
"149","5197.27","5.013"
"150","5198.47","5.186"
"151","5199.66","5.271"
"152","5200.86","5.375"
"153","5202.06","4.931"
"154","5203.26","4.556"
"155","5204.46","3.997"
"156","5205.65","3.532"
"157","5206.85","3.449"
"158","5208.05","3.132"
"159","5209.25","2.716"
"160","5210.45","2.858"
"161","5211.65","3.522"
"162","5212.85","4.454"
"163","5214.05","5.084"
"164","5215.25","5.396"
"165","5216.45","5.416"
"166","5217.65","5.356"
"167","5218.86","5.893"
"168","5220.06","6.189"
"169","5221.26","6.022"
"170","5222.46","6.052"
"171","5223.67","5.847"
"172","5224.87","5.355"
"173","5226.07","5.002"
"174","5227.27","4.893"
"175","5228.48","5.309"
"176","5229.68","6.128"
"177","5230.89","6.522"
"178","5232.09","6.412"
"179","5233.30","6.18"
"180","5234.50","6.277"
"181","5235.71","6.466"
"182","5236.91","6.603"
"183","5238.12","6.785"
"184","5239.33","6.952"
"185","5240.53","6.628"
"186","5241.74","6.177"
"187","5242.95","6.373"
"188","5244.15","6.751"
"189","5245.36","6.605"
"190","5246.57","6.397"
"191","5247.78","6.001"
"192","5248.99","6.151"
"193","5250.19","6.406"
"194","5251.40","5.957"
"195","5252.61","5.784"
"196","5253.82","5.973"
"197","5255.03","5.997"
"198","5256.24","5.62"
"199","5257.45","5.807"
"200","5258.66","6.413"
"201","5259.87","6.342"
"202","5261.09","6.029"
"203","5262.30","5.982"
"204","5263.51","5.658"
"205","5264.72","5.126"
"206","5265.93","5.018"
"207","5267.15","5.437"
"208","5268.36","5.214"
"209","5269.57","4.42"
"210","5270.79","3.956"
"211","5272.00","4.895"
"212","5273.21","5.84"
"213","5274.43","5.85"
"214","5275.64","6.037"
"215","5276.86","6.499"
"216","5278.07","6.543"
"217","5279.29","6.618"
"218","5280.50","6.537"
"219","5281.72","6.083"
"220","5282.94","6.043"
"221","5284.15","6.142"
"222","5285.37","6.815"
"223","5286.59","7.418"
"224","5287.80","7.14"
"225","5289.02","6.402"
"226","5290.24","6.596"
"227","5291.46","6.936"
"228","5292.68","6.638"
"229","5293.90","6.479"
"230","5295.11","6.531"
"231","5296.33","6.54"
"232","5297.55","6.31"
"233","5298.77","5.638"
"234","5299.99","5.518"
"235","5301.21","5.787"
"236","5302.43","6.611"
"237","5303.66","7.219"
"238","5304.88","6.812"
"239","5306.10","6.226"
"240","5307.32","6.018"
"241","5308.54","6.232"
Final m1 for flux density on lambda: -3.6 angstrom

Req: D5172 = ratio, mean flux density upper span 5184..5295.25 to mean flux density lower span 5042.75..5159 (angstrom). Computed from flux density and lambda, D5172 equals 1.2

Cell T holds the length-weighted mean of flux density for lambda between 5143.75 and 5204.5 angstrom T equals 4.35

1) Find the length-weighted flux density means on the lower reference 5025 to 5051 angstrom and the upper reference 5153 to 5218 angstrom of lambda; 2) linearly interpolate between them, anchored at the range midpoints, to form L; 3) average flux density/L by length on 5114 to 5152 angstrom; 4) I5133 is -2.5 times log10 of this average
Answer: -0.03 mag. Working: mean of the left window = 4.52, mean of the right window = 4.27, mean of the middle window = 4.47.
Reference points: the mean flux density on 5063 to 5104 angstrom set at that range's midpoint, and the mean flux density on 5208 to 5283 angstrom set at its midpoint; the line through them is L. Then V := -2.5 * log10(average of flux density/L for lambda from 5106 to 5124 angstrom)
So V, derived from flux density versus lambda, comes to 0.04 mag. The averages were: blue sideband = 4.4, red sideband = 5.73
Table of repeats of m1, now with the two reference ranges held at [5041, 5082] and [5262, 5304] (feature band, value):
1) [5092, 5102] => 0.2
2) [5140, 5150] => 0.9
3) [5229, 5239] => -1.3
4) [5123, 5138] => 2.2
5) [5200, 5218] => 4.1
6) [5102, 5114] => 1.7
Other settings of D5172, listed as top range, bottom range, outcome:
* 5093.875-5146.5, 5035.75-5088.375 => 1.01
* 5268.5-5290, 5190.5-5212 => 1.44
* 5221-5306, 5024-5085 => 1.38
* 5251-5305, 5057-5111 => 1.39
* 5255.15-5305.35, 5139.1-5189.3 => 1.42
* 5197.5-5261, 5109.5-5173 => 1.23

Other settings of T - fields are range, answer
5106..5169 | 4.55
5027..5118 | 4.44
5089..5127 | 4.4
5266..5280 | 5.56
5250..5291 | 5.96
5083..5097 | 4.49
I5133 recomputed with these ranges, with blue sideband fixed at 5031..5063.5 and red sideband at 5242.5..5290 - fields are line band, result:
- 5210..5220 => 0.17 mag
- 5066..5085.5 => 0.11 mag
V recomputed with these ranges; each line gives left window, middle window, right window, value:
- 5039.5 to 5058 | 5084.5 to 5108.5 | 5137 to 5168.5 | 0.04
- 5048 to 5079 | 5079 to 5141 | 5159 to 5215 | -0.02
